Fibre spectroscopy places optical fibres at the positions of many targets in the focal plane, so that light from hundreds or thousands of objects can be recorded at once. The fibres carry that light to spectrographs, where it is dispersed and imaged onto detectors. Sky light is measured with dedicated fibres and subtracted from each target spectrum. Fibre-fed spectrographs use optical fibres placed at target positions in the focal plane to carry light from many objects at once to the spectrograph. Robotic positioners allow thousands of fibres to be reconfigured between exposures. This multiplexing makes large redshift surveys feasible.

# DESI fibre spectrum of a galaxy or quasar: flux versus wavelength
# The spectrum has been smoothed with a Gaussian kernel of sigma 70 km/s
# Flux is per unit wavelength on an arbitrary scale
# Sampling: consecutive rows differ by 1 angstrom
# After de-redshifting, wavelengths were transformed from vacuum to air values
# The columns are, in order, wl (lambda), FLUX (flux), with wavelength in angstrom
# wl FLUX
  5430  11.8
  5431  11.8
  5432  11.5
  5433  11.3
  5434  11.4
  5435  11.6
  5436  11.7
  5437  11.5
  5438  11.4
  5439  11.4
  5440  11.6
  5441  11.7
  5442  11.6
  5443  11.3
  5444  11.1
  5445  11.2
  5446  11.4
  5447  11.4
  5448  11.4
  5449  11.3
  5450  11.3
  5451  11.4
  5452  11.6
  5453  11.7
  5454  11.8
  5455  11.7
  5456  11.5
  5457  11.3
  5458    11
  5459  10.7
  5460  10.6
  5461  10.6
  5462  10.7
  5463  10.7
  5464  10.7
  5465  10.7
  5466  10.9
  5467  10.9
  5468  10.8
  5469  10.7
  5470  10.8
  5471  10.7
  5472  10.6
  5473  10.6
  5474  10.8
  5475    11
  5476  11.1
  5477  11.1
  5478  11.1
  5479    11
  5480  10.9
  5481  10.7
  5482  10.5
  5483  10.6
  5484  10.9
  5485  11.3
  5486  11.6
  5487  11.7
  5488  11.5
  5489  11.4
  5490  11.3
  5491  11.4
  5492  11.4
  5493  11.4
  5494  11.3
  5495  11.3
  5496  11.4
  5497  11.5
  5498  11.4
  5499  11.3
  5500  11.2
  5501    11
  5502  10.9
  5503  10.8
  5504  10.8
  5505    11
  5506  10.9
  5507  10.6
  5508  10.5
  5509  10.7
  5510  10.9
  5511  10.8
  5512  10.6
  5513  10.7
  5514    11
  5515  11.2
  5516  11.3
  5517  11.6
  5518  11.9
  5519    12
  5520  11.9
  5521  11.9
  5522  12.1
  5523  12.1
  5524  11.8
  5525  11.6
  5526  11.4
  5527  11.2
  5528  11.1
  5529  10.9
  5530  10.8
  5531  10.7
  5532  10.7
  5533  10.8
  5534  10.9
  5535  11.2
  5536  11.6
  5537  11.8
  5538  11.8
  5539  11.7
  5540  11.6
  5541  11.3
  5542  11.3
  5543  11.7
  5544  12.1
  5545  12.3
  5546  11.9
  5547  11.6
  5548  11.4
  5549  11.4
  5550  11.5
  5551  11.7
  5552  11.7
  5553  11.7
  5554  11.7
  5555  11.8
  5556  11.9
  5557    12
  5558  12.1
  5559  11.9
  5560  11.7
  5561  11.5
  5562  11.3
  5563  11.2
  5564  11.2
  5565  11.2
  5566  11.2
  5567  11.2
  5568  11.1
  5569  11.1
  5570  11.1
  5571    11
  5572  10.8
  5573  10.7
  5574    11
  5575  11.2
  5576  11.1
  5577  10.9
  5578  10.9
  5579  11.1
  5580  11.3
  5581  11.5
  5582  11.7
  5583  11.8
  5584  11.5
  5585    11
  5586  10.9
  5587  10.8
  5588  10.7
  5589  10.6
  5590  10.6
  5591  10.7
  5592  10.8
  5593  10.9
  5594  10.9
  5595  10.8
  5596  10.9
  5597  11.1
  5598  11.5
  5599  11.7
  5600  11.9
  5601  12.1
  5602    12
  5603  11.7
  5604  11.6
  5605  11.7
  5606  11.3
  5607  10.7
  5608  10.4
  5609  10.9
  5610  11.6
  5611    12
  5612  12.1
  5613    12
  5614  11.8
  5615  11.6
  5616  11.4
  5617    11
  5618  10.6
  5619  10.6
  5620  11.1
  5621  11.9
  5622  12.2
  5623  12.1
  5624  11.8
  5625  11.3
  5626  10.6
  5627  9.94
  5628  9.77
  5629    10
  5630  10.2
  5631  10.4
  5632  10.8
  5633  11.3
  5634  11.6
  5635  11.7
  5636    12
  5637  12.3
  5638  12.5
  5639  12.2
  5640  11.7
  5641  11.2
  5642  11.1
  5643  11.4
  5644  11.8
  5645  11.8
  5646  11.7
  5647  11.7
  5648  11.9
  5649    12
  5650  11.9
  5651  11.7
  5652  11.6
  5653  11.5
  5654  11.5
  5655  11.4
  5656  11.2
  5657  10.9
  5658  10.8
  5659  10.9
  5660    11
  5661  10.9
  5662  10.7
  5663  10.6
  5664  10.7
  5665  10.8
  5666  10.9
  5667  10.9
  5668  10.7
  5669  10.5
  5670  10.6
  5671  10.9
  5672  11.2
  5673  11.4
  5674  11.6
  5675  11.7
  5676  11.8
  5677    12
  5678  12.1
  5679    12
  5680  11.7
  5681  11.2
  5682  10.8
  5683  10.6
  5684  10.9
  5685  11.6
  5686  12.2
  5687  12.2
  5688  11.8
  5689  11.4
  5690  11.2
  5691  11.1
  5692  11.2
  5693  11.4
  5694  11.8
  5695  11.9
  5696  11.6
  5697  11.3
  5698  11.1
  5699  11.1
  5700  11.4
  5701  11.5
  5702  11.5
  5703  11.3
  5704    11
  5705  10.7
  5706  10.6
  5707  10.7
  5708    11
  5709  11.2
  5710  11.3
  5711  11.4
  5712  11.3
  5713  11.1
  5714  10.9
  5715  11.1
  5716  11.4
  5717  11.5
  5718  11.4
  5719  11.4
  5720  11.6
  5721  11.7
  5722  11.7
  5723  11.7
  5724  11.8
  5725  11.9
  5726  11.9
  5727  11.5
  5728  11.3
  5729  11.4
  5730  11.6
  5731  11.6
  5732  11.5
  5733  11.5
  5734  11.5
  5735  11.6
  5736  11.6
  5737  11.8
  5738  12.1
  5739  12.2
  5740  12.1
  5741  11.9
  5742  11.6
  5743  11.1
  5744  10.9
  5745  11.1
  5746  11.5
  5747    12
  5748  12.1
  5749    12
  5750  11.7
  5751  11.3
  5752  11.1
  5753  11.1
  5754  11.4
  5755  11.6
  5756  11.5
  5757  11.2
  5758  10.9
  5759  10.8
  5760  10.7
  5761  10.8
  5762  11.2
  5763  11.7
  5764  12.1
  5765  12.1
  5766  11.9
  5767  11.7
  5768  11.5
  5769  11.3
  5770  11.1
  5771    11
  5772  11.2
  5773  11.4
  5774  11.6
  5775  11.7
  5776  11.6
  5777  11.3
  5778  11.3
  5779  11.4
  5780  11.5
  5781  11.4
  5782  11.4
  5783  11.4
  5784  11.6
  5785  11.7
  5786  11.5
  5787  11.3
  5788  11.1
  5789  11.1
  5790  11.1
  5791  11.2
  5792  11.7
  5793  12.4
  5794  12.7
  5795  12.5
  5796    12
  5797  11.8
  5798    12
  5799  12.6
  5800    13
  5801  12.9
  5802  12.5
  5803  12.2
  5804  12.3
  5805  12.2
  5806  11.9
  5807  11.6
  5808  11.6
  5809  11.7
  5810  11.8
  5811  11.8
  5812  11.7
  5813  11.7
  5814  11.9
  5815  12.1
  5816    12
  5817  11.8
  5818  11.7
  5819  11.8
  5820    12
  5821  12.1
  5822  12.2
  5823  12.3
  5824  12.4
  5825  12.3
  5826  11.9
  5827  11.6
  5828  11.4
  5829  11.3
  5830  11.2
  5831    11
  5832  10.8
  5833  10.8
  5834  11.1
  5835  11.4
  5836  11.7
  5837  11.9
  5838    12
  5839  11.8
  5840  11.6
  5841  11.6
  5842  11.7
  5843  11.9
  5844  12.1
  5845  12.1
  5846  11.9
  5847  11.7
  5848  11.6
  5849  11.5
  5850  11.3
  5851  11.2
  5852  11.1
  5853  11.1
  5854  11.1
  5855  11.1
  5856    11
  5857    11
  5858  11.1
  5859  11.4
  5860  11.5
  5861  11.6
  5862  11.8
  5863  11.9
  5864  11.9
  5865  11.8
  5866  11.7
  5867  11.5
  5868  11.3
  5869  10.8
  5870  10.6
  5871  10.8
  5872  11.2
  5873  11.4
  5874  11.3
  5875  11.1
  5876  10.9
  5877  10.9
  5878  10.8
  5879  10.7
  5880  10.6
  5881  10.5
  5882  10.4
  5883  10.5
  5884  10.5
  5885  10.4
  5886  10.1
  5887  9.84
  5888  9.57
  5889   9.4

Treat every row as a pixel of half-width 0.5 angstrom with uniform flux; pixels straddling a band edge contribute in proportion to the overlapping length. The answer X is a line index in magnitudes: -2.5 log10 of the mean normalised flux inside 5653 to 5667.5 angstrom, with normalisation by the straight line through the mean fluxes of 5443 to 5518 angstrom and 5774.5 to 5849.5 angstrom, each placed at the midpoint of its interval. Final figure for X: 0.05 mag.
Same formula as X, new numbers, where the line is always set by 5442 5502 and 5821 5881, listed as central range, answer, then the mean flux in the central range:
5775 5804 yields -0.040 mag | 11.8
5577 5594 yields 0.017 mag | 11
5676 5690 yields -0.026 mag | 11.6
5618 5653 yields -0.014 mag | 11.4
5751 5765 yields 0.008 mag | 11.3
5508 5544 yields -0.016 mag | 11.3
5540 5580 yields -0.022 mag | 11.4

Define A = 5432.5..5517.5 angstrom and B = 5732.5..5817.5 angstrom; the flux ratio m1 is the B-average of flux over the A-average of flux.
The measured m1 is 1.0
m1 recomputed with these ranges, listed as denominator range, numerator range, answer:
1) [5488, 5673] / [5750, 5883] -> 1.02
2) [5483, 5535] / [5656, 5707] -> 1.00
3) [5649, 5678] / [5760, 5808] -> 1.05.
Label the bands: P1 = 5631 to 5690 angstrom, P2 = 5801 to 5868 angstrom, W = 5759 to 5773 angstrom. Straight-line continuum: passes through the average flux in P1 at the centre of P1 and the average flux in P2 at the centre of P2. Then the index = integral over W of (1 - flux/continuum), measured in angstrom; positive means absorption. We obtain 0.2 angstrom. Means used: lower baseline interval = 11.4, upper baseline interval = 11.7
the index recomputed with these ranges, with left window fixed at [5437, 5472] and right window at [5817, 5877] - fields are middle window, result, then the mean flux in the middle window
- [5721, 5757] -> -0.6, 11.6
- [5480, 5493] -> 0.0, 11.2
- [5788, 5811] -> -1.1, 12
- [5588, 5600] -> 0.3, 11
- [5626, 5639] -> 0.3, 11.1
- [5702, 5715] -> 0.4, 11.1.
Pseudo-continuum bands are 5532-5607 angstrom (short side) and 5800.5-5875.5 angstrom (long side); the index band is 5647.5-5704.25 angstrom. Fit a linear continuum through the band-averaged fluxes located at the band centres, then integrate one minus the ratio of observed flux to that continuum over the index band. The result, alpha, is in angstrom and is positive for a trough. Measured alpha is 0.7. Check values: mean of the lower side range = 11.4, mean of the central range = 11.3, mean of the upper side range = 11.6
